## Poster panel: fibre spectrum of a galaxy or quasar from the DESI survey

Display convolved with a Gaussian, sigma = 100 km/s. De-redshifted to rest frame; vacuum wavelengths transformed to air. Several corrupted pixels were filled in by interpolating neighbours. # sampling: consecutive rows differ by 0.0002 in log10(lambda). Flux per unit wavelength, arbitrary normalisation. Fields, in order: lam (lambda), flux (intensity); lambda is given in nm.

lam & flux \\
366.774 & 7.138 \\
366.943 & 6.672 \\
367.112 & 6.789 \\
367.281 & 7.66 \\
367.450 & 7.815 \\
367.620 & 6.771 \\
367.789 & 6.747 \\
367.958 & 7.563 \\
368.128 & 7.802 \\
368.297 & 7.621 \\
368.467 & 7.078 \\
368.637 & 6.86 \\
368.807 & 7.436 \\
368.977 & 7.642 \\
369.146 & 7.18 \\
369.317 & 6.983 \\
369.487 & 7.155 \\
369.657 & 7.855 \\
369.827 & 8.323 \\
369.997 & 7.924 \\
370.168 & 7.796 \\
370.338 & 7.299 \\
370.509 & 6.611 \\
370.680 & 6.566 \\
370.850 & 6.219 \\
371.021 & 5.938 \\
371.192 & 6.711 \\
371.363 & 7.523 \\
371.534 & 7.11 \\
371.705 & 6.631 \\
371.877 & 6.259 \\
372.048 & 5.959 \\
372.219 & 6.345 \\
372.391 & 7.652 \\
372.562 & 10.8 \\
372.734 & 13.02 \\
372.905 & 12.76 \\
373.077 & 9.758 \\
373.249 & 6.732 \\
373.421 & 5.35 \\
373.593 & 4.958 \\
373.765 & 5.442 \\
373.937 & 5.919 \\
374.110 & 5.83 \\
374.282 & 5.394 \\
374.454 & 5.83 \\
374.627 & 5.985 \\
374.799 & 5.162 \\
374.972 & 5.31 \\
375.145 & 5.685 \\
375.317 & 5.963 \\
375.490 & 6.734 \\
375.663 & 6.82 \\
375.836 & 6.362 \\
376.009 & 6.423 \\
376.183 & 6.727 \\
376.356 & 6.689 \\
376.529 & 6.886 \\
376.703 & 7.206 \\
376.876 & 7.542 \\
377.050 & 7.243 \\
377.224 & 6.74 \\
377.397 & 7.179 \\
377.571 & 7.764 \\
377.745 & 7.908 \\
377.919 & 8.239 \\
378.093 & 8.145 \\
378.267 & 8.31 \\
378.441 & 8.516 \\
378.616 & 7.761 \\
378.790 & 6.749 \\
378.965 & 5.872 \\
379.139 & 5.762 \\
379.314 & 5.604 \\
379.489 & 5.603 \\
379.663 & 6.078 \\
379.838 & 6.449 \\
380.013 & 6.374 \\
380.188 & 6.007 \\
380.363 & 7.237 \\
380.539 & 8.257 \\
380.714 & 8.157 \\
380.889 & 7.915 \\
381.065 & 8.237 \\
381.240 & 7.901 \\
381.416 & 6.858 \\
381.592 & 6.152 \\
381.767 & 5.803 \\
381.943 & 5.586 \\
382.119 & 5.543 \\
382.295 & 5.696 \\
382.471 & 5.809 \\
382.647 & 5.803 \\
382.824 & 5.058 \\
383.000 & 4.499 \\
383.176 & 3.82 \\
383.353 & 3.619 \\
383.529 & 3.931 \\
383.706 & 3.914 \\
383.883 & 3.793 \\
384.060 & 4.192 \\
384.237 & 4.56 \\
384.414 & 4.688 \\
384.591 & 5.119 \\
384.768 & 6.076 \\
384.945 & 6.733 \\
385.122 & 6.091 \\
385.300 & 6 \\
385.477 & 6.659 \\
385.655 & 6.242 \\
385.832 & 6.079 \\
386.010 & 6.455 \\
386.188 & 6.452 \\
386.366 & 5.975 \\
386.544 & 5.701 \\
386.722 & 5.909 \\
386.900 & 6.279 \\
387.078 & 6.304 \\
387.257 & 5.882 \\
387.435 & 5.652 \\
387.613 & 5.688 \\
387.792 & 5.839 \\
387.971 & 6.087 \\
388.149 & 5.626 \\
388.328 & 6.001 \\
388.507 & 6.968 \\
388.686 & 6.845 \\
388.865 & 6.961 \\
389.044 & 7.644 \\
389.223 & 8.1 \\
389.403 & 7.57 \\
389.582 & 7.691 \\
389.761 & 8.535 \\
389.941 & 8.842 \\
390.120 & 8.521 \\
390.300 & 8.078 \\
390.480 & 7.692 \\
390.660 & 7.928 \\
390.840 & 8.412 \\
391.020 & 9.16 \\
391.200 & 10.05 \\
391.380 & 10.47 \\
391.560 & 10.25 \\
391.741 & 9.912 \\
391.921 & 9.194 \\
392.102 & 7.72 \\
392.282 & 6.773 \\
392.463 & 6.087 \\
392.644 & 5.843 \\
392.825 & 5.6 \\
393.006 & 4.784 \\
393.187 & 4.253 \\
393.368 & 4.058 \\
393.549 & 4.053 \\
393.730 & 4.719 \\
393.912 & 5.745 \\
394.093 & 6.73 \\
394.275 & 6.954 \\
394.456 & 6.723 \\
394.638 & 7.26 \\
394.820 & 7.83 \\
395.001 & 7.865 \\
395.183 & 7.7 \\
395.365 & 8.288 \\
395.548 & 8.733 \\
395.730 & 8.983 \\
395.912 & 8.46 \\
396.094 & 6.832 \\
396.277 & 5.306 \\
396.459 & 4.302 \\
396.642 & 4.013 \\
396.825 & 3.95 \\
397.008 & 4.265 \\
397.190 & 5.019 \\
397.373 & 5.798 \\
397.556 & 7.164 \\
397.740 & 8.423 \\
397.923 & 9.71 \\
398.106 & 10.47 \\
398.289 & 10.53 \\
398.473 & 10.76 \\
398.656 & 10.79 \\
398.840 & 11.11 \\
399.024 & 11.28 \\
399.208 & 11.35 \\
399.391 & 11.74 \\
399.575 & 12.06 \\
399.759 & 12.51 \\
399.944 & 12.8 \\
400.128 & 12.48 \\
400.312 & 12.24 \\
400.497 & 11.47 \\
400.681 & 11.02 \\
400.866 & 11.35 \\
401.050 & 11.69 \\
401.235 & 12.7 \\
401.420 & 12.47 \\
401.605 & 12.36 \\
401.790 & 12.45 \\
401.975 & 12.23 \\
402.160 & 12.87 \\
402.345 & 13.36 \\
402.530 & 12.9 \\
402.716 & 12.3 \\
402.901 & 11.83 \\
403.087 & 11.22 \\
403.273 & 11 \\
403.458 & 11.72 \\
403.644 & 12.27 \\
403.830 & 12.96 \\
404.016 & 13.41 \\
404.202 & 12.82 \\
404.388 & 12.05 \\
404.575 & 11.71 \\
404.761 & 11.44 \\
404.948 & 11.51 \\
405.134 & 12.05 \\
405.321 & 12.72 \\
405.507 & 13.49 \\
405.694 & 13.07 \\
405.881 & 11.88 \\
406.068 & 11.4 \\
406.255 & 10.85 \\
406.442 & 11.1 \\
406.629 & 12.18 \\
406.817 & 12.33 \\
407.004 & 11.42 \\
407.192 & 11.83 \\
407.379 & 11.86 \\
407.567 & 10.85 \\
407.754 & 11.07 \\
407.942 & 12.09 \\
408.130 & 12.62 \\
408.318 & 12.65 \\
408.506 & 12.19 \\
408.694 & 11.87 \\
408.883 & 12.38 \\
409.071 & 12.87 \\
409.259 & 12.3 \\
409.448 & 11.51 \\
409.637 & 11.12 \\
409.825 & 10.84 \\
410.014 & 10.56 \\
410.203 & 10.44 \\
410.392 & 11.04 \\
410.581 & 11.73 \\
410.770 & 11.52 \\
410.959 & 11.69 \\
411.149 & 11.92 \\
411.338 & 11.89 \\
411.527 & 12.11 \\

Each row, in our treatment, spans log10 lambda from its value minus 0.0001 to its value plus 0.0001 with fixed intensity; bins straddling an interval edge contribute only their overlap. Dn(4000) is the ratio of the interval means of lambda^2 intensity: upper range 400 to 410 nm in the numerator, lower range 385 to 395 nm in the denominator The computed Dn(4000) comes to 1.88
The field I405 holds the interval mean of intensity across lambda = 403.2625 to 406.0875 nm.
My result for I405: 12.3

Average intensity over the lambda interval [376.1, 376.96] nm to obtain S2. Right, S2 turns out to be 7.01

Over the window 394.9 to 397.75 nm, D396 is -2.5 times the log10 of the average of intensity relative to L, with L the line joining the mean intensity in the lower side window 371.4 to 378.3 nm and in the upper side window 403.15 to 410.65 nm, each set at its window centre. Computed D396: 0.493 mag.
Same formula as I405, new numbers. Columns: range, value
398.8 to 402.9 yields 12.1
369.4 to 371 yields 7.25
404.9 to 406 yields 12.5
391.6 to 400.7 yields 8.03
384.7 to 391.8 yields 7.18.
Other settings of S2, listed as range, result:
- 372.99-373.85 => 6.45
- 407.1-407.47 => 11.9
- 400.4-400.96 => 11.3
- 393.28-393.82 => 4.28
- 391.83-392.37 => 7.91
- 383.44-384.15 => 3.96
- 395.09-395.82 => 8.42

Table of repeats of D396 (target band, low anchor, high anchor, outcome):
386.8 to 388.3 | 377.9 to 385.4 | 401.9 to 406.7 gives 0.28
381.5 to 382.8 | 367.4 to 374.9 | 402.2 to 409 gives 0.46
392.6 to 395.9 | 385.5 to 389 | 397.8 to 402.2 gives 0.38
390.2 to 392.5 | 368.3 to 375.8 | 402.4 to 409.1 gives 0.15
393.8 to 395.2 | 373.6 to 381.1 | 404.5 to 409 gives 0.36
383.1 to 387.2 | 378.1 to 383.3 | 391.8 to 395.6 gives 0.19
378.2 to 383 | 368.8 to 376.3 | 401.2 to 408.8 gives 0.24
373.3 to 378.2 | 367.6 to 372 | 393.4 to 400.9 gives 0.15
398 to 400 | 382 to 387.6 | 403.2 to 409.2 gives -0.16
